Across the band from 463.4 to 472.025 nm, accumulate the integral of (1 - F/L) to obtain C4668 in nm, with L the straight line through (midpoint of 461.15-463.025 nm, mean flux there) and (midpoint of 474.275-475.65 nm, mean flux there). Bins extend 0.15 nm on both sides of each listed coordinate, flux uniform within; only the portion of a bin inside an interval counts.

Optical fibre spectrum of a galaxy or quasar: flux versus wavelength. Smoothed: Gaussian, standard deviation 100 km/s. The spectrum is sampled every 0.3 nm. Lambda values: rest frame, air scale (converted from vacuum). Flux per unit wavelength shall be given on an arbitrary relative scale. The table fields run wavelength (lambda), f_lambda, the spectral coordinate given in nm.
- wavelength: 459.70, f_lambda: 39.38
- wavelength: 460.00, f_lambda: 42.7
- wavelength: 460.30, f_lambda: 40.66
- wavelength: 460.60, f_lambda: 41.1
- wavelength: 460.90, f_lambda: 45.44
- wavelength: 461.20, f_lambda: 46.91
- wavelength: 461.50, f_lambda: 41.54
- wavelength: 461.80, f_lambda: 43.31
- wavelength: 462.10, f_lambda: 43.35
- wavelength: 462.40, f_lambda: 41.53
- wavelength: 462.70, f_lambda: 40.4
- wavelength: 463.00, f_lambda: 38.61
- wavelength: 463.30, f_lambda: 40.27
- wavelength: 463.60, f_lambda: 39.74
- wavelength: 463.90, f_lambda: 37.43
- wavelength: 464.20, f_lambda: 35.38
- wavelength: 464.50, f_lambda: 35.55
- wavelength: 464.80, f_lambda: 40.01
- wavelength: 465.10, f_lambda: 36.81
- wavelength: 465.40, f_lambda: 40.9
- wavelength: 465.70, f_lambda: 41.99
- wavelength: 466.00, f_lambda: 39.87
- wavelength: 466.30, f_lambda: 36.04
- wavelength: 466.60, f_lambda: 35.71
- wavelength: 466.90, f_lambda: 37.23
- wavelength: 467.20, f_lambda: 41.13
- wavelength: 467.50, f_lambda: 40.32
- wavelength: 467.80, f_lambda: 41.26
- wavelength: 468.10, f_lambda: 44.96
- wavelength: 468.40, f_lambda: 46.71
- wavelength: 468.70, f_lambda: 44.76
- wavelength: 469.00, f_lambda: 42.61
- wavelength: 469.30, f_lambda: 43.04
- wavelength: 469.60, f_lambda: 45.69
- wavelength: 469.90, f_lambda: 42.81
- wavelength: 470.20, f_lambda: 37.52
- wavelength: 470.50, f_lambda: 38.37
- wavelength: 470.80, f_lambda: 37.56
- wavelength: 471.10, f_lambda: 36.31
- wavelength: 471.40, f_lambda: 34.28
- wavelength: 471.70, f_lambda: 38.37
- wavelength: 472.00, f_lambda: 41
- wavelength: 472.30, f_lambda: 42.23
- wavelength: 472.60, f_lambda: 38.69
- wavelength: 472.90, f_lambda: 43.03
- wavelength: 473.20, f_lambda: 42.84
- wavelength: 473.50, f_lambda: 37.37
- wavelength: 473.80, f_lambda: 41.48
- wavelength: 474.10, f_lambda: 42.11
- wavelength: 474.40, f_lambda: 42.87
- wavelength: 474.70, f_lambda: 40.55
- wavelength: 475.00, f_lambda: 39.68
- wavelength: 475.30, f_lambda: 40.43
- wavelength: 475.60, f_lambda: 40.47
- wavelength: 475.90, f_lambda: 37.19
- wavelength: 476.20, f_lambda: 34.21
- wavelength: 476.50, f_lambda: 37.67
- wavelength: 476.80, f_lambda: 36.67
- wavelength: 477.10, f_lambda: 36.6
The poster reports 0.38 nm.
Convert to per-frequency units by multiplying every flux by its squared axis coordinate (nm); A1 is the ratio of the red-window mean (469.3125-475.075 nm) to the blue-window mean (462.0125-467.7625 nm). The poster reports 1.1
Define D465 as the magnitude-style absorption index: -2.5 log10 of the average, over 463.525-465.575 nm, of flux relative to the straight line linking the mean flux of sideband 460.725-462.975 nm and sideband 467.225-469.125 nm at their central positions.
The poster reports 0.14 mag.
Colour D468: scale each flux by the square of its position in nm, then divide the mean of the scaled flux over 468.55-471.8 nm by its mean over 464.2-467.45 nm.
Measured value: 1.1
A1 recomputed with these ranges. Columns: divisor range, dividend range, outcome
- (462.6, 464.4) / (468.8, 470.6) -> 1.12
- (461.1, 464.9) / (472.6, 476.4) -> 1.05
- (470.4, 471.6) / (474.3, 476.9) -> 1.08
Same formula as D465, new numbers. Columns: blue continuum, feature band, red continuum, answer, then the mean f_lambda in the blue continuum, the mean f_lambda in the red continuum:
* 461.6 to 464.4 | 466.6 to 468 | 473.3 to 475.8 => 0.013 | 40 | 40.6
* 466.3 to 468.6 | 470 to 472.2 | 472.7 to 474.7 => 0.092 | 40.8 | 41.5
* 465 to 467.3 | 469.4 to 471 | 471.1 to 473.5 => -0.028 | 38.7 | 39.7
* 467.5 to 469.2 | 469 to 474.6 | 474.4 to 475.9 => 0.041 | 43.7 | 40.2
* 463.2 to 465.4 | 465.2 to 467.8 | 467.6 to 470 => 0.045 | 38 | 43.9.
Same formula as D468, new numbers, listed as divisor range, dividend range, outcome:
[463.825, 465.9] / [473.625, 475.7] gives 1.12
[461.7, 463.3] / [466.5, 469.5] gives 1.04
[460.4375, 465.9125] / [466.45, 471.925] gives 1.02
